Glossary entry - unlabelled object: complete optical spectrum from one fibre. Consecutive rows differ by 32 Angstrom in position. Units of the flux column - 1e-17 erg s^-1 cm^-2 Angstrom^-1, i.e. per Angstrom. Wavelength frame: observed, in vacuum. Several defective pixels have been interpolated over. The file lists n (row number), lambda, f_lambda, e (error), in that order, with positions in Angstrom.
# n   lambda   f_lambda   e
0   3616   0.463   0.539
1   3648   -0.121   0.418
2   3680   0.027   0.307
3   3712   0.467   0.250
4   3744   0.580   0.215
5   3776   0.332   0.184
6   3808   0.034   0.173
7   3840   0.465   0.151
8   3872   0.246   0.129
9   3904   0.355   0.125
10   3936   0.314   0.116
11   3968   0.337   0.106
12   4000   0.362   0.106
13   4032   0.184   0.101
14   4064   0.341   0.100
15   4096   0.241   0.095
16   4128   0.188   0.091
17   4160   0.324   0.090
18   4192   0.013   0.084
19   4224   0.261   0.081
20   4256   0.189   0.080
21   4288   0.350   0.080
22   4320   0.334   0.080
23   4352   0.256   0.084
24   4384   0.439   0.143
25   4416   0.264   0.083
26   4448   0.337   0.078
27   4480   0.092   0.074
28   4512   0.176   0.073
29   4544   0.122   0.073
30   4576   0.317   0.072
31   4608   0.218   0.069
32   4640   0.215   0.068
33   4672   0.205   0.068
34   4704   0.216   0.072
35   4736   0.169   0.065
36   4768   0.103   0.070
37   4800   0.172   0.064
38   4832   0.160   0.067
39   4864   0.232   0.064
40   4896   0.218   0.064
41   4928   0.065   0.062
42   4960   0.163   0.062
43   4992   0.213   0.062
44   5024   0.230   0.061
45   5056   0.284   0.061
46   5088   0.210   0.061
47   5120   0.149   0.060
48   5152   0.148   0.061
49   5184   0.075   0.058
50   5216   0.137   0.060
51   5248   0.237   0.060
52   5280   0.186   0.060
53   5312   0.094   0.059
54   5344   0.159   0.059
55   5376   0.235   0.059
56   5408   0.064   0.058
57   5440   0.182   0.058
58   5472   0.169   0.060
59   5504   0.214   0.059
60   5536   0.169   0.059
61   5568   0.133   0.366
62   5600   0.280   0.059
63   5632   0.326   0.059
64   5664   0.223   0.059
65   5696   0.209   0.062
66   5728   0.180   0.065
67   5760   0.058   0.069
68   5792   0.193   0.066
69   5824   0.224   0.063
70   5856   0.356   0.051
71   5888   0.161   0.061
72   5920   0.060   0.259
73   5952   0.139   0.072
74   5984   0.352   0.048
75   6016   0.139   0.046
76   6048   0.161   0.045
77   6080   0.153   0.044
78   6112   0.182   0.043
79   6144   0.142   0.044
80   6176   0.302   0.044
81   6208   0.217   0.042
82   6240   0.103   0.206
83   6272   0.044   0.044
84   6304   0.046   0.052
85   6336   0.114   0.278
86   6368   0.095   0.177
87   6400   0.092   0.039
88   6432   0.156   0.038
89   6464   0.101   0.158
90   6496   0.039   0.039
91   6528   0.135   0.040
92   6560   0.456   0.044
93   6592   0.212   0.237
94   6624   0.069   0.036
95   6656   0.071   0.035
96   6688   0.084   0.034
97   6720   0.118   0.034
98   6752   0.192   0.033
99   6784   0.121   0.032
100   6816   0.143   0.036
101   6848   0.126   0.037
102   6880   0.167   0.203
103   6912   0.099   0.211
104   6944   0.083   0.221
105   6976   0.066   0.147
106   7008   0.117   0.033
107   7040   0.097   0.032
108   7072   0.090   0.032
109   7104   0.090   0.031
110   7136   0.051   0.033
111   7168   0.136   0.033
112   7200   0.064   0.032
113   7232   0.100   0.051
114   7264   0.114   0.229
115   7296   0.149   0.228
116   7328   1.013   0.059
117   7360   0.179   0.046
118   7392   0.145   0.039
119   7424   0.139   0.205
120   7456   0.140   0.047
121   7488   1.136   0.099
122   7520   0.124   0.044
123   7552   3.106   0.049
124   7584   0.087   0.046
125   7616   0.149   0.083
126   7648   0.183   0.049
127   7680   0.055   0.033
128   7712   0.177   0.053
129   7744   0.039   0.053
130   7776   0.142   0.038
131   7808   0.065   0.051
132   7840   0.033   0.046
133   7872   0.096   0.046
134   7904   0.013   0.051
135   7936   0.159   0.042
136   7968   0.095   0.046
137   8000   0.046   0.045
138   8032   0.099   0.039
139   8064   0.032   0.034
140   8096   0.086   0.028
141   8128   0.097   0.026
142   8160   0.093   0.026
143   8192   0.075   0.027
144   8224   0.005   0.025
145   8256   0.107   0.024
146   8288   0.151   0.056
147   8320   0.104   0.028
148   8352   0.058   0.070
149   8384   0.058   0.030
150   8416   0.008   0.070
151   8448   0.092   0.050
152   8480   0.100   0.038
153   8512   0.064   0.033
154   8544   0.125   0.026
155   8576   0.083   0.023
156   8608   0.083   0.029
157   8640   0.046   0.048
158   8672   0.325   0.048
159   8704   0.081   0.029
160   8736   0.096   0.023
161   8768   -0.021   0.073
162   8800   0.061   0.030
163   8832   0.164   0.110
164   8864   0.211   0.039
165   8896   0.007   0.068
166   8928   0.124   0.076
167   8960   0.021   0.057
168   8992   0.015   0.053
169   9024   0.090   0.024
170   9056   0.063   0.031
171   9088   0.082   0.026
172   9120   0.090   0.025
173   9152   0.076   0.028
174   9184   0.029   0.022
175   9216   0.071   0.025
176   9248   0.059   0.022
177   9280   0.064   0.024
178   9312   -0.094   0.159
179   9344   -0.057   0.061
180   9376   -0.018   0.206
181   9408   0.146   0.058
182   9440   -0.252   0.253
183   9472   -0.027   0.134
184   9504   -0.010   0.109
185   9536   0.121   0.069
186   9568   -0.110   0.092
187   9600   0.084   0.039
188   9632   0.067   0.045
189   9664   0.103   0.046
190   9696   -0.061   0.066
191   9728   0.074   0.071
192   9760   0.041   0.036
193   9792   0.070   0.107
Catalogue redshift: 0.51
